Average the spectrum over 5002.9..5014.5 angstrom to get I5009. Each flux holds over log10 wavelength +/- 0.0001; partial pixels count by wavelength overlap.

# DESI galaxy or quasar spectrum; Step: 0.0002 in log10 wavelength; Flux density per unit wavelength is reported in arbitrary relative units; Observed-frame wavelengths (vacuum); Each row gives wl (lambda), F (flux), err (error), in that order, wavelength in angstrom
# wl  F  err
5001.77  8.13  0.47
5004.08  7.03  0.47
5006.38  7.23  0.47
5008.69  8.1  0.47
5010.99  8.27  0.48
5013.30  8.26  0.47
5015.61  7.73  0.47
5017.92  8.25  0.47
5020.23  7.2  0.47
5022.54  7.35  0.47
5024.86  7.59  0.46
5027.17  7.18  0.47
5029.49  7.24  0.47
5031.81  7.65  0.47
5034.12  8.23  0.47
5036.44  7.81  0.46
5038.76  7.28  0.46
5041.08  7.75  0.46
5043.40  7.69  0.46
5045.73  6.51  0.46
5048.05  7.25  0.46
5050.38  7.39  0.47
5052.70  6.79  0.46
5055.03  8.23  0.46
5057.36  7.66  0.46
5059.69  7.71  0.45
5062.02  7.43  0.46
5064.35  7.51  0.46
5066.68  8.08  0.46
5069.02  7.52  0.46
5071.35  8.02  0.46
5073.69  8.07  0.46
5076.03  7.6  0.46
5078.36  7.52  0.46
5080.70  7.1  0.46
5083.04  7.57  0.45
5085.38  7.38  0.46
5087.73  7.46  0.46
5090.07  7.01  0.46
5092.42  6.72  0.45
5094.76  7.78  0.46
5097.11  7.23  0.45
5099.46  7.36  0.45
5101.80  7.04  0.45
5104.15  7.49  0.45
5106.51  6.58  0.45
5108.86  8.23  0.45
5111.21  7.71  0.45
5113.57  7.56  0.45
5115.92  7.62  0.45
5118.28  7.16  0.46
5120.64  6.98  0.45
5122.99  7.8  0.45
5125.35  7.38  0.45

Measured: 7.78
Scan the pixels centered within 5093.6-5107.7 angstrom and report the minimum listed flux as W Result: 6.58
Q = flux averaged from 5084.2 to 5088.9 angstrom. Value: 7.41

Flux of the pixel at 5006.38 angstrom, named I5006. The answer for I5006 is 7.23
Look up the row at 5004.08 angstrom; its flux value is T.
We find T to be 7.03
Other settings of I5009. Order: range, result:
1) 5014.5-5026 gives 7.62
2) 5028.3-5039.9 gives 7.64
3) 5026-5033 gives 7.37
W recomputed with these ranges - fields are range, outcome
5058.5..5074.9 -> 7.43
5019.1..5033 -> 7.18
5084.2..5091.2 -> 7.01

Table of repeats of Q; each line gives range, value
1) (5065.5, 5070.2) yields 7.8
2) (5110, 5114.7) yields 7.64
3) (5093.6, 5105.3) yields 7.38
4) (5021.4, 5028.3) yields 7.37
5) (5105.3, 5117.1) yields 7.54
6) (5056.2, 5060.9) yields 7.68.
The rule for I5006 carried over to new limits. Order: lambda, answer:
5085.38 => 7.38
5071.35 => 8.02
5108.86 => 8.23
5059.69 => 7.71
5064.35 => 7.51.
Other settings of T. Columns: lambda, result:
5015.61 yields 7.73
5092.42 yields 6.72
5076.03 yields 7.6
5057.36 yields 7.66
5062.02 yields 7.43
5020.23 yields 7.2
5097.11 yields 7.23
